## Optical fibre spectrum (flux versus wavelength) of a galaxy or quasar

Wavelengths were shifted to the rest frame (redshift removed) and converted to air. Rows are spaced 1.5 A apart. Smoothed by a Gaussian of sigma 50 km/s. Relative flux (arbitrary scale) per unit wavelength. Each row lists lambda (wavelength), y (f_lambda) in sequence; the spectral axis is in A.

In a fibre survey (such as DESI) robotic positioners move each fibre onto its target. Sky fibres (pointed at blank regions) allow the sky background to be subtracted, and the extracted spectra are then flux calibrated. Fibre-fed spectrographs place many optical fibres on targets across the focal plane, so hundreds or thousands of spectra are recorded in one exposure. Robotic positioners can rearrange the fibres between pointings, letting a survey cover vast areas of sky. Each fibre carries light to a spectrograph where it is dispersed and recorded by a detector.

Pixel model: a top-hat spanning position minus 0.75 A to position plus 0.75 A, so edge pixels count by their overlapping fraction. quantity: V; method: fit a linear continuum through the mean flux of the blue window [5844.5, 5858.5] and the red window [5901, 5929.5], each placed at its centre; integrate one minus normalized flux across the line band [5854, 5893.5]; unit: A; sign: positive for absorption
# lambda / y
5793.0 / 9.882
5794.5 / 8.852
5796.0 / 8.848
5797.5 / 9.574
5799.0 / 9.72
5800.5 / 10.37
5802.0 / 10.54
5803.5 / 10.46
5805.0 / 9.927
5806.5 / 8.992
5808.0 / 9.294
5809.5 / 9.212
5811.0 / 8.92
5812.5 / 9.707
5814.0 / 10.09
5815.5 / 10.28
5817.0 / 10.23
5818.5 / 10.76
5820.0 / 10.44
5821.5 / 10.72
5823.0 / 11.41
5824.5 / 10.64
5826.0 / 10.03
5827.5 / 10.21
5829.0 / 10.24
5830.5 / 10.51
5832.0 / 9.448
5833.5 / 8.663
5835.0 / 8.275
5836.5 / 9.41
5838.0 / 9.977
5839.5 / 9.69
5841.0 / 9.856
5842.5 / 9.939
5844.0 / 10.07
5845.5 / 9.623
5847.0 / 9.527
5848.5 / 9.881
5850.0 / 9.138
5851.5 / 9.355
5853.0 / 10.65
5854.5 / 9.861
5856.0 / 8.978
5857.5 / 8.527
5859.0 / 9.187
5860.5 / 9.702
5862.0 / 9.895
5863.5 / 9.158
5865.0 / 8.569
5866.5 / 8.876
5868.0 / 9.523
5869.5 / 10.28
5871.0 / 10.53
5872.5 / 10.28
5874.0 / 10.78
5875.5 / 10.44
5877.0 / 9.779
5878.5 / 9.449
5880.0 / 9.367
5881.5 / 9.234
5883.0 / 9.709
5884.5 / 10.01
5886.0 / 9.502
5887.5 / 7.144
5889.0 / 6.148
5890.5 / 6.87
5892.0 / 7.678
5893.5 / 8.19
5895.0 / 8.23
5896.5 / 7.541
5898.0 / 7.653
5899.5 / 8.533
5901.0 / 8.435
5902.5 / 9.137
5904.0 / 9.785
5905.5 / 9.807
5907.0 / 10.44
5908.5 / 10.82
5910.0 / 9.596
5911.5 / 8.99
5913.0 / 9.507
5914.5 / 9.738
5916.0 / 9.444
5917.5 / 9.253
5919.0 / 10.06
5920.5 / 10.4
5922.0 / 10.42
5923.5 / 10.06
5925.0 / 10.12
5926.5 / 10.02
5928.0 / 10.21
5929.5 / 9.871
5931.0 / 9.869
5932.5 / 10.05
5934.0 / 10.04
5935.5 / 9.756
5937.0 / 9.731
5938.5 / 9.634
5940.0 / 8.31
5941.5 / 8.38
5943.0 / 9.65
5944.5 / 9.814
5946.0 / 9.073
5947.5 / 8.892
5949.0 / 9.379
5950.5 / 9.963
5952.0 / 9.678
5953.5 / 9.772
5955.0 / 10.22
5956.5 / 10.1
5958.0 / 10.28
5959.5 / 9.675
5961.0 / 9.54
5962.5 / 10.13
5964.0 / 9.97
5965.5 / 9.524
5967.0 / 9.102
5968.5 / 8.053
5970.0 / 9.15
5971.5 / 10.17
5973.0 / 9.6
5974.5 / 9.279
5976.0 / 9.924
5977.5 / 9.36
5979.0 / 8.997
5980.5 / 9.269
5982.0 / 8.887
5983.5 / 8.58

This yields 1.8 A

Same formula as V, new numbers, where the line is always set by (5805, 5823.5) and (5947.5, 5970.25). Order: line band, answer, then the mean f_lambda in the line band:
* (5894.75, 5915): 1.2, 9.17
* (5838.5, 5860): 0.6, 9.6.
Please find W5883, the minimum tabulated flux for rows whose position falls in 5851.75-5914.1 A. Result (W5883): 6.148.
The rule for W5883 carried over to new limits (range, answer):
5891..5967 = 7.541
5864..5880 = 8.569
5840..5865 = 8.527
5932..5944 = 8.31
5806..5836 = 8.275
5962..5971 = 8.053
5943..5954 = 8.892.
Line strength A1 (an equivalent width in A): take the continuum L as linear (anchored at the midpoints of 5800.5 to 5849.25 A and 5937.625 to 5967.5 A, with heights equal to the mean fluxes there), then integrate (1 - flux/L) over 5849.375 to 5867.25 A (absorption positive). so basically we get 0.9 A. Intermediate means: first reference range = 9.91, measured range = 9.33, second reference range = 9.56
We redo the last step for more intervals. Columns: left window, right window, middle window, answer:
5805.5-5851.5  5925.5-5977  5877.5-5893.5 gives 2.0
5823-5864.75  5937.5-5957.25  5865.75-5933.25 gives 1.3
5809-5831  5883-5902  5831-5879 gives -2.3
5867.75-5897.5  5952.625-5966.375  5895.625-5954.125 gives -0.2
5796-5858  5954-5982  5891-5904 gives 1.9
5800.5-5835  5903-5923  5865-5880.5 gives 0.1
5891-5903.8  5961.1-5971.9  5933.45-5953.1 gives -0.8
